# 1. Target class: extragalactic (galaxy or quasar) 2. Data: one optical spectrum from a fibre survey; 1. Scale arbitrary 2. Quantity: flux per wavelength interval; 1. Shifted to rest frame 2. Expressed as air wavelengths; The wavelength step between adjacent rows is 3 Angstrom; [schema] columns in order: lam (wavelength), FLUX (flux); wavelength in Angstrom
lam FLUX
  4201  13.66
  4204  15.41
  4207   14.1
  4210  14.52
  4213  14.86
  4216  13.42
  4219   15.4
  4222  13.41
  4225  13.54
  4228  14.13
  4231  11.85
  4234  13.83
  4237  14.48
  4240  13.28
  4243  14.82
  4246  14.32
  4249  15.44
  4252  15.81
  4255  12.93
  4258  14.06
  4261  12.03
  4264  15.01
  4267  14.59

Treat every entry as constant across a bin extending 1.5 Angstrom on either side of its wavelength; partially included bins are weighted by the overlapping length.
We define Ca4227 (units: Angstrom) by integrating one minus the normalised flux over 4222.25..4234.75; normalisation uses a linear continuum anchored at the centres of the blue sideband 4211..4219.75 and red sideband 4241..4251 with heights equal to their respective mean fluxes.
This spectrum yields 1.1 Angstrom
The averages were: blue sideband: 14.5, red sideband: 14.8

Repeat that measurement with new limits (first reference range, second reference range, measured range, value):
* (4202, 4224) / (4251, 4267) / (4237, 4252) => -0.53 Angstrom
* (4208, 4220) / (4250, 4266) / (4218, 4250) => 0.63 Angstrom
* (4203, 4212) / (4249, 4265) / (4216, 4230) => 0.49 Angstrom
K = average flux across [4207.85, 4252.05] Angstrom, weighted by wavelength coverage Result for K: 14.2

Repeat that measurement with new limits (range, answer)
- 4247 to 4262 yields 14.1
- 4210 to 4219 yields 14.4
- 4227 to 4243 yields 13.6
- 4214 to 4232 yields 13.7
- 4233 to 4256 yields 14.4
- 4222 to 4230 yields 13.6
